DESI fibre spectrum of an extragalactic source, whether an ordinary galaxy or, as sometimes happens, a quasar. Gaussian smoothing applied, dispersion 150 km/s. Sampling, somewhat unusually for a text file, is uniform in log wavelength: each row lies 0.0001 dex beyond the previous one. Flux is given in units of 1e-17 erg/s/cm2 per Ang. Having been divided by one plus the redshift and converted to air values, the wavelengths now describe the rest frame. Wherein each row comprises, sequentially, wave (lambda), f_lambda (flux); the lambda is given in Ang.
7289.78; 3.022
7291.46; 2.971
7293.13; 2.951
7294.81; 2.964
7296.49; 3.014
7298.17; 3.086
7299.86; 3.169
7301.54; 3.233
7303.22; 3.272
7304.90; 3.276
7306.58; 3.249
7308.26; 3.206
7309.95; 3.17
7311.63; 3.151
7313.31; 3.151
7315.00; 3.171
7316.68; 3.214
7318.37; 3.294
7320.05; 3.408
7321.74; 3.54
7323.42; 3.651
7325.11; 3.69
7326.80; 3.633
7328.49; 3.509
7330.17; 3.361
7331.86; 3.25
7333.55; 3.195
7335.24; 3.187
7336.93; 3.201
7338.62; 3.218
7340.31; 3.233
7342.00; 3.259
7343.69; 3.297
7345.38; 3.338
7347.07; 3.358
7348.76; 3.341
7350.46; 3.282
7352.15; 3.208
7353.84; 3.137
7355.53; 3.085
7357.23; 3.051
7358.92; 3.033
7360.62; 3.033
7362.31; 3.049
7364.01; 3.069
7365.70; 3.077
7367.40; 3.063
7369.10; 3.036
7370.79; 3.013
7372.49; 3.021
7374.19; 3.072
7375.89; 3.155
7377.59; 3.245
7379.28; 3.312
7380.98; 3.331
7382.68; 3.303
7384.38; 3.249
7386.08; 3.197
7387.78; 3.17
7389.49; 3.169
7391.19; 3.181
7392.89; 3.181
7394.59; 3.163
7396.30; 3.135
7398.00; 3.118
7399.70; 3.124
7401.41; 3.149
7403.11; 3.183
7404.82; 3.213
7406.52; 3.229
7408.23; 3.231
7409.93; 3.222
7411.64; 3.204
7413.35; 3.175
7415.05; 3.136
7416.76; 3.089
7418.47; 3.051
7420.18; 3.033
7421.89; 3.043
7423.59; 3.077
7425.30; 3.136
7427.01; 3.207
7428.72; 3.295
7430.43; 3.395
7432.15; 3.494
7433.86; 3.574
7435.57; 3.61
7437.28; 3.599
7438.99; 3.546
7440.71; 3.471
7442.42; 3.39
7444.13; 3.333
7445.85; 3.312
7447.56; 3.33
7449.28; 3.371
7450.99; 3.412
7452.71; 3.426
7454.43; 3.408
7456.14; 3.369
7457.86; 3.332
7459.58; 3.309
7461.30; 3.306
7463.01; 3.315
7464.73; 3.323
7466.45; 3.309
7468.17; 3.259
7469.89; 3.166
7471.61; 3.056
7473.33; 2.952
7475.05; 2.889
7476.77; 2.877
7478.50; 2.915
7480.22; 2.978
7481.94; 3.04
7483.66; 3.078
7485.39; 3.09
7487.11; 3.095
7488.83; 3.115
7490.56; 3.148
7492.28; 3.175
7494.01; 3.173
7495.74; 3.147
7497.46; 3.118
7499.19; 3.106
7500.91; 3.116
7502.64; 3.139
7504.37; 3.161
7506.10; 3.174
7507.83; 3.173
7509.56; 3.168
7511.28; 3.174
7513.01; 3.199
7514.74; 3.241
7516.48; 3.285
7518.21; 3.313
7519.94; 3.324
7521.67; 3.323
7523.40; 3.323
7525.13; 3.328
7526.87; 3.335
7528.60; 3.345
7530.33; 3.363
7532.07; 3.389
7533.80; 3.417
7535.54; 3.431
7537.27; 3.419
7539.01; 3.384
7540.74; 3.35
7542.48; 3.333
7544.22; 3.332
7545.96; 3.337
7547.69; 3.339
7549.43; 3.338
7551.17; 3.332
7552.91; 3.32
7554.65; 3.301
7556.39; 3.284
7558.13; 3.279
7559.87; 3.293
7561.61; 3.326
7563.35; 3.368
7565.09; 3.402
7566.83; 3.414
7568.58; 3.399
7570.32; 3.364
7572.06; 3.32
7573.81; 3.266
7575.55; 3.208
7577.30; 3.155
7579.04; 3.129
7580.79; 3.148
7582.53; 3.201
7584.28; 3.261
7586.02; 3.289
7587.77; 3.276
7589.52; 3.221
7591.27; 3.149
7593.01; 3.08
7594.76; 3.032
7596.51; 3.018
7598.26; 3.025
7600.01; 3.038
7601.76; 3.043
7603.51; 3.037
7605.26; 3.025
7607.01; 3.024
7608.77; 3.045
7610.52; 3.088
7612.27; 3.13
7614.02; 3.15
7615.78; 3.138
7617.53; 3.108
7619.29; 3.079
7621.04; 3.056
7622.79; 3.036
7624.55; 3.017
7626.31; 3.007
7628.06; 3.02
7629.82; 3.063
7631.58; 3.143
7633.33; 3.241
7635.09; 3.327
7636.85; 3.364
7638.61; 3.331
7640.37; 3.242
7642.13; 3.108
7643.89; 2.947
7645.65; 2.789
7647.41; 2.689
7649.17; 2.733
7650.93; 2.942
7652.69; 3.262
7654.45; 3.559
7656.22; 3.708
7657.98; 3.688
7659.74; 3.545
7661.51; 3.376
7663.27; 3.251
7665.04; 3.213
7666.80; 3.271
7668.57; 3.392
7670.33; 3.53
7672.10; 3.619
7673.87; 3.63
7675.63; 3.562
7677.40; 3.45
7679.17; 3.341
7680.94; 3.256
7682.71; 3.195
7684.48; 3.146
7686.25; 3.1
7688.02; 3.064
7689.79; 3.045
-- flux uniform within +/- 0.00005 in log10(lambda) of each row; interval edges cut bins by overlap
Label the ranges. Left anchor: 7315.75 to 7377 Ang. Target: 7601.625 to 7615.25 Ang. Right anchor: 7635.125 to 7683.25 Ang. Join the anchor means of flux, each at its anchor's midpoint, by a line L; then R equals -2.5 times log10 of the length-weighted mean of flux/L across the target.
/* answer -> 0.07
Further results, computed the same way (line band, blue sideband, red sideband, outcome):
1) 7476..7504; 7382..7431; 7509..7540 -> 0.067 mag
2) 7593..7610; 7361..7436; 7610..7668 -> 0.049 mag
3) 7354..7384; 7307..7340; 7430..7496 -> 0.062 mag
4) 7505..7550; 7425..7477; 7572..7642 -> -0.027 mag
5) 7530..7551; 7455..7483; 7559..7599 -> -0.054 mag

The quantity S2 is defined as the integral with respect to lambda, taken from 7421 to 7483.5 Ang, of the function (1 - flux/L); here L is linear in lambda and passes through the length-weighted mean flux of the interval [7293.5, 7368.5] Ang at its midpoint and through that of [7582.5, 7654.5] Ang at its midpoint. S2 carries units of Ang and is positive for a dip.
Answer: -1.9 Ang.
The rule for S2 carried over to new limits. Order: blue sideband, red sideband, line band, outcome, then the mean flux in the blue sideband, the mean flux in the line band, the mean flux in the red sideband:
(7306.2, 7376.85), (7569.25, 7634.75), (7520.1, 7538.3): -1.21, 3.23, 3.37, 3.13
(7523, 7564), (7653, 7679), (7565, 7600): 1.83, 3.34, 3.21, 3.48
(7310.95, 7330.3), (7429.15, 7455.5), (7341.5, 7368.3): 1.94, 3.4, 3.17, 3.44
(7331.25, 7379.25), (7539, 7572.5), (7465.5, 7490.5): 1.60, 3.16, 3.06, 3.34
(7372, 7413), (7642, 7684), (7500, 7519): 0.25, 3.19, 3.19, 3.3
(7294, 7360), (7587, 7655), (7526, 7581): -3.51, 3.26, 3.33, 3.09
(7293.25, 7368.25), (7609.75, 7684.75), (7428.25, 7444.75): -1.26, 3.23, 3.48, 3.23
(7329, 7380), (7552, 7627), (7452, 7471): -0.84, 3.17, 3.32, 3.18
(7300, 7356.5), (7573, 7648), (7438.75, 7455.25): -0.91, 3.29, 3.39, 3.11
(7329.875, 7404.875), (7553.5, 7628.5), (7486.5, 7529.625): -0.50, 3.18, 3.21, 3.17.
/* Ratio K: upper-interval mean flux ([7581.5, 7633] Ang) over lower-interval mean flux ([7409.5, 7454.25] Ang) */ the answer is 0.94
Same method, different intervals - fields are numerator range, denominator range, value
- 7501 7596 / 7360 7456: 1.02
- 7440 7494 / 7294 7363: 0.99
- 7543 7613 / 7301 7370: 0.99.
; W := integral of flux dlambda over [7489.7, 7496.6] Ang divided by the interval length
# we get 3.16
